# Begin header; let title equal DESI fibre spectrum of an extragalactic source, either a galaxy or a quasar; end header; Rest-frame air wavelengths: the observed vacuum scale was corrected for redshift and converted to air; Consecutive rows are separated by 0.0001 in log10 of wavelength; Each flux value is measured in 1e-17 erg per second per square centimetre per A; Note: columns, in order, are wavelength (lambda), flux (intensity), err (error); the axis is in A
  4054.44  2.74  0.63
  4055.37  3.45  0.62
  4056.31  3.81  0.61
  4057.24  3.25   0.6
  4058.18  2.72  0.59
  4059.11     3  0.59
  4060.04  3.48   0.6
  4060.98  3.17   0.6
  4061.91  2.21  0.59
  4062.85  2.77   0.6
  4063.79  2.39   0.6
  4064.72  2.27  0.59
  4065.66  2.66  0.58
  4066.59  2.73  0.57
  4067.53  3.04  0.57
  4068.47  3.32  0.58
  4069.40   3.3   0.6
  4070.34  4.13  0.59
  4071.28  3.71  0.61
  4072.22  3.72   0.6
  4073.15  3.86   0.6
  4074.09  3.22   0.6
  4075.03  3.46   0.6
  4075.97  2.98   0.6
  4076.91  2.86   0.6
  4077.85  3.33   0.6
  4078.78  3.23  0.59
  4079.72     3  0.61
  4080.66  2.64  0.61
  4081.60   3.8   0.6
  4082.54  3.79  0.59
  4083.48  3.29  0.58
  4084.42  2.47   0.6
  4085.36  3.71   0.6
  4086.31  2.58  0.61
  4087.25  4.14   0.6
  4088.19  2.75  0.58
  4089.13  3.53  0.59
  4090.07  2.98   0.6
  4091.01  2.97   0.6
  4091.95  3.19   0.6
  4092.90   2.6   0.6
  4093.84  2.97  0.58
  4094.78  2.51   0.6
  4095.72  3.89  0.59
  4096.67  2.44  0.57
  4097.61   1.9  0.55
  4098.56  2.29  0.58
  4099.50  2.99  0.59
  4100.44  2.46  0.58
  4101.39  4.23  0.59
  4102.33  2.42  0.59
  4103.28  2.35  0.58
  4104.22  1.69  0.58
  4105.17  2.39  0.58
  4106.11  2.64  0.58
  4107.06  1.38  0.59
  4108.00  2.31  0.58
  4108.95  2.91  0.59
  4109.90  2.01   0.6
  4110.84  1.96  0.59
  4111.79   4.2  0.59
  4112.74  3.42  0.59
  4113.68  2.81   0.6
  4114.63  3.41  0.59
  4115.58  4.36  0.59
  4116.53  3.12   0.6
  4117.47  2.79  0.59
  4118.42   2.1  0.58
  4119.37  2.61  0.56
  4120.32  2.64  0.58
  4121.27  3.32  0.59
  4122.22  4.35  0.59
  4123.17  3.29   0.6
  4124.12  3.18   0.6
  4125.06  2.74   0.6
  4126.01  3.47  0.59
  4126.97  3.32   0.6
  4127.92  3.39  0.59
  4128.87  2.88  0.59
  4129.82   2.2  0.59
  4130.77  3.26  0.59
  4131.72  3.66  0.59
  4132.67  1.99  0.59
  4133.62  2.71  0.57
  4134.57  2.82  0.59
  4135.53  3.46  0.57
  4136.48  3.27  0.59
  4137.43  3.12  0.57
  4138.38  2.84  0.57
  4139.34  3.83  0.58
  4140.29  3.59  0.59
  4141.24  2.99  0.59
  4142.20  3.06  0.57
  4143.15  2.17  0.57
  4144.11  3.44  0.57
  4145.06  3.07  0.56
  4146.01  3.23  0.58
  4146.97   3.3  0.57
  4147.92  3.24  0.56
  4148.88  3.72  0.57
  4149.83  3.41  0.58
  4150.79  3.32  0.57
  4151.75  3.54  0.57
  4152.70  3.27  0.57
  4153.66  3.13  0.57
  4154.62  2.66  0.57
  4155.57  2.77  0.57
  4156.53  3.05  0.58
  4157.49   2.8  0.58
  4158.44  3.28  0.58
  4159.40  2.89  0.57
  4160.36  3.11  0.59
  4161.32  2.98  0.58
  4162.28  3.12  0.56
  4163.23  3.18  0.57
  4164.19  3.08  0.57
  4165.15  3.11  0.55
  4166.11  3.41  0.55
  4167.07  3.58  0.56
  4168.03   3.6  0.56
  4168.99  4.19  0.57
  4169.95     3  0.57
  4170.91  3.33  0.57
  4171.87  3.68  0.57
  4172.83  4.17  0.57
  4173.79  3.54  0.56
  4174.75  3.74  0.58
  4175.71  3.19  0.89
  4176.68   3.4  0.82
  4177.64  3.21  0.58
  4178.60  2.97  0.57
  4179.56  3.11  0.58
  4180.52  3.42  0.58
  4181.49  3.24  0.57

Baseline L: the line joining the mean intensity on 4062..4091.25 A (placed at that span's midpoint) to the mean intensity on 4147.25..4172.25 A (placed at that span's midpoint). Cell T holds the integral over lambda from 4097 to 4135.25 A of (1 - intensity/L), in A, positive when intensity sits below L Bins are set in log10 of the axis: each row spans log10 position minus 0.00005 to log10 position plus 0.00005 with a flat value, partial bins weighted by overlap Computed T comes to 4.2 A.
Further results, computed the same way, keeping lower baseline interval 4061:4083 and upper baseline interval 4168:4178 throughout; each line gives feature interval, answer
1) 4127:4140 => 1.32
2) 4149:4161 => 1.24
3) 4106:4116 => 1.36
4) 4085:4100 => 1.26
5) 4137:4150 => 0.85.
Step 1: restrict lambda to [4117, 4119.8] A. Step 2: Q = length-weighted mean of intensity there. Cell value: 2.5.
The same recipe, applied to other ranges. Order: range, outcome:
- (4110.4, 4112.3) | 3.1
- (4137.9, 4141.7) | 3.32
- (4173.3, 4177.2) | 3.46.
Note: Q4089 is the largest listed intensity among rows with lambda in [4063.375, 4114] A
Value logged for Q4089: 4.23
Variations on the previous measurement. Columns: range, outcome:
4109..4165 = 4.36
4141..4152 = 3.72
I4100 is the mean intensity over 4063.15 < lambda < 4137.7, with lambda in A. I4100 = 3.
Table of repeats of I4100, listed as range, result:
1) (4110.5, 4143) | 3.12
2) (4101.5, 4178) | 3.1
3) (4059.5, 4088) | 3.17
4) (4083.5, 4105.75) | 2.85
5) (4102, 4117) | 2.71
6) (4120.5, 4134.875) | 3.1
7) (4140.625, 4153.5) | 3.21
